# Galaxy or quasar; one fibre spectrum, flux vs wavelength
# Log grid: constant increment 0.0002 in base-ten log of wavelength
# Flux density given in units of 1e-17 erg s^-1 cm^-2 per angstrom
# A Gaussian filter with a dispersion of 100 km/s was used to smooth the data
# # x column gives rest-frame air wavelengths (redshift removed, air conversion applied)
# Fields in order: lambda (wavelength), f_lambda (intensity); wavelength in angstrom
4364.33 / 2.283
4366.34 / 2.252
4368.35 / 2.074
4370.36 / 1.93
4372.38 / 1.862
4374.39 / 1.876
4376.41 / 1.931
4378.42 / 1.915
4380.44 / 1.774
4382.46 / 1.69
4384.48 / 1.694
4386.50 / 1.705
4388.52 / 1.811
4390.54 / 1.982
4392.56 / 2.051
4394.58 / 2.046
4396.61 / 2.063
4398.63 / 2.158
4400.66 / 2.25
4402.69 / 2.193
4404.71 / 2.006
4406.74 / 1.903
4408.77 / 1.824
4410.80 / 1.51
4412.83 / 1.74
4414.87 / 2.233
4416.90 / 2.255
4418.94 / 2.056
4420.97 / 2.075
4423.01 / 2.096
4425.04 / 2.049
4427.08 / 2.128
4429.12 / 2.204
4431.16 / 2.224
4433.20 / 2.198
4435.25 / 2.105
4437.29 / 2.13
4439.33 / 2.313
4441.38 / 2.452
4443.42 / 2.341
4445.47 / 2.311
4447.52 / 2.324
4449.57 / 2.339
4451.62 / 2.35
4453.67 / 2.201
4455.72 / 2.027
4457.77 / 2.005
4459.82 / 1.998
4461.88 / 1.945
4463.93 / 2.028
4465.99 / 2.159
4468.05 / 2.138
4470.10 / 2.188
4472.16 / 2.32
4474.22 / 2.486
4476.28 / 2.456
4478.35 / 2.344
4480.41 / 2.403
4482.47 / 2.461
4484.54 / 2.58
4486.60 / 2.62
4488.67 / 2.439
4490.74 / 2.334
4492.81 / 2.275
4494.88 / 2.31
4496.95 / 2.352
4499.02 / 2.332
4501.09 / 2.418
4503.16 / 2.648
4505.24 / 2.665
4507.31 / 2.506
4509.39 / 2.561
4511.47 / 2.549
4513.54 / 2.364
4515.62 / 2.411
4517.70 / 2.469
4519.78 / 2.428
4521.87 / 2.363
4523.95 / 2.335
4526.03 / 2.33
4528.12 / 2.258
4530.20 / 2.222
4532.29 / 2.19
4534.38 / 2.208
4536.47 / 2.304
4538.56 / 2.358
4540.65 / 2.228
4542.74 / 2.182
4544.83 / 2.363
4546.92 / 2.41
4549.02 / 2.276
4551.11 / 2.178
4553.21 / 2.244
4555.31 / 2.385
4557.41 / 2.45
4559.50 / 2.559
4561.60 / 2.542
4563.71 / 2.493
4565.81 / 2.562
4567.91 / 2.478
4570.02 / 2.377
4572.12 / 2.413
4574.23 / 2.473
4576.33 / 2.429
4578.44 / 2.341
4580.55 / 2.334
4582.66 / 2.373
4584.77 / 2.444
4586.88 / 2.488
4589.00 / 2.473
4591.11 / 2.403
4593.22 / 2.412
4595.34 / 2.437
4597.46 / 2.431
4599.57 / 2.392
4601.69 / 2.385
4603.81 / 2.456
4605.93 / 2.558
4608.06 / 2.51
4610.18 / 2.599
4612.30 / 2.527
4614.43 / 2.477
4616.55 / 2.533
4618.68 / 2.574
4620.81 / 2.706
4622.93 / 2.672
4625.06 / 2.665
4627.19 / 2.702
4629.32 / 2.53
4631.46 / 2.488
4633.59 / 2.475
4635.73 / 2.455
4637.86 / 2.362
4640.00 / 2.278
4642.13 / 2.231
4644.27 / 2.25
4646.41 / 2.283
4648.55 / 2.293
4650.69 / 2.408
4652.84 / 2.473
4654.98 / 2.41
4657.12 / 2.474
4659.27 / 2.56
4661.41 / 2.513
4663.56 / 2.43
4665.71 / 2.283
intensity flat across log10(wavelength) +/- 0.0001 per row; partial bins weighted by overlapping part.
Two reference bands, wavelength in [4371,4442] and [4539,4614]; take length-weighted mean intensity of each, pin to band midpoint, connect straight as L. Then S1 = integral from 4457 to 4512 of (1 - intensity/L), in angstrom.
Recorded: -3.8 angstrom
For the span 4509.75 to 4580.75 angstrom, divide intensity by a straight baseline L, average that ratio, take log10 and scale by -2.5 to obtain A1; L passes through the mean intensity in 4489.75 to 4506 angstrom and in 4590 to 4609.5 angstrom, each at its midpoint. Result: 0.03 mag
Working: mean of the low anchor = 2.41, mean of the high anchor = 2.45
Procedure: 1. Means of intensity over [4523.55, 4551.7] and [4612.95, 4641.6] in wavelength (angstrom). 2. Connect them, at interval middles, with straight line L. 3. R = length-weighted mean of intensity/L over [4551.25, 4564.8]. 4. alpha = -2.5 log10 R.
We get -0.04 mag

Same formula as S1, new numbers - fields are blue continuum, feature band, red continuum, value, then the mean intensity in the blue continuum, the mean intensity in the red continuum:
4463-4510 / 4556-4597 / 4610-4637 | 1.00 angstrom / 2.39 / 2.57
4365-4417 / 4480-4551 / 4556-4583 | -2.76 angstrom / 1.95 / 2.45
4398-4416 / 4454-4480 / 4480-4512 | 1.44 angstrom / 1.98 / 2.47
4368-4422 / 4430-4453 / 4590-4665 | -2.56 angstrom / 1.95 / 2.47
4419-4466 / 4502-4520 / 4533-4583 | -1.76 angstrom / 2.17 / 2.37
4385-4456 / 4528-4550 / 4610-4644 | 0.59 angstrom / 2.1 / 2.51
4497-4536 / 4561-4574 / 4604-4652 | -0.21 angstrom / 2.4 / 2.48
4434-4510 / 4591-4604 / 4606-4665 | 0.13 angstrom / 2.32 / 2.48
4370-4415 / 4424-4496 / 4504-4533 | -2.82 angstrom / 1.91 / 2.41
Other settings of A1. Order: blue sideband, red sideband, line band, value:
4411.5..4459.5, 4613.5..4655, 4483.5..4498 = -0.07 mag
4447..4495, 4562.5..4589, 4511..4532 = 0.00 mag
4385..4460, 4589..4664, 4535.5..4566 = -0.02 mag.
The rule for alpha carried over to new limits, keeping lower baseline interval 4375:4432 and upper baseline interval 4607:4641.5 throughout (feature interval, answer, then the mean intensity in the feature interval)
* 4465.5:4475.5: -0.059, 2.27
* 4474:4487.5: -0.141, 2.48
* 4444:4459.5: -0.057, 2.22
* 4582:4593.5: 0.002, 2.44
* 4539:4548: 0.014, 2.3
